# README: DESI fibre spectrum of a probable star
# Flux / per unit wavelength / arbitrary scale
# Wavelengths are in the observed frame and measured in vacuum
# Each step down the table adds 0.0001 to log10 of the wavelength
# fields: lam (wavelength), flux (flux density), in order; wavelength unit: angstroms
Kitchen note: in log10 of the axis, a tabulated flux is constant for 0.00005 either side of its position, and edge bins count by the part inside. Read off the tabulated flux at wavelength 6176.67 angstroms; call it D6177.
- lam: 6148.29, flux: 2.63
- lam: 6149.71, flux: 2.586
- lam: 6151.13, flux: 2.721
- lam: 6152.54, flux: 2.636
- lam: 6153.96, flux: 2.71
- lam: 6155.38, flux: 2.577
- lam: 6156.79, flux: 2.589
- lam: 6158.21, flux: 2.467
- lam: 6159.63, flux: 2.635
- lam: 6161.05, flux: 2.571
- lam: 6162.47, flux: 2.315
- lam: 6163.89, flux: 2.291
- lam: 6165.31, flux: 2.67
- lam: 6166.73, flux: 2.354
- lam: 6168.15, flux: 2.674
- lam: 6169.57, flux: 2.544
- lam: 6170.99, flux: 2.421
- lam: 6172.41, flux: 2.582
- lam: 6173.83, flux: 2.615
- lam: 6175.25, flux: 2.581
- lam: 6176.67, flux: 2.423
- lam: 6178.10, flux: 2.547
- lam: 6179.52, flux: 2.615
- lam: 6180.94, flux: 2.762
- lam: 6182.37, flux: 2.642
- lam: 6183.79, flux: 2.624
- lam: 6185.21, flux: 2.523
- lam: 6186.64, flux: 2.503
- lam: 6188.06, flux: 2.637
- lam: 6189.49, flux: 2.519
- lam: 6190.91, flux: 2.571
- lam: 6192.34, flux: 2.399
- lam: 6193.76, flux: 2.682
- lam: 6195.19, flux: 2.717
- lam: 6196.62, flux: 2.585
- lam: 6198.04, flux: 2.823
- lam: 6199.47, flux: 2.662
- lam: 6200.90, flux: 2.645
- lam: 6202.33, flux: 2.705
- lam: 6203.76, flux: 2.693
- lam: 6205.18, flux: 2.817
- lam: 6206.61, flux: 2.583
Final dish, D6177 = 2.423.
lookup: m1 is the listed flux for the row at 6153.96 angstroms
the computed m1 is 2.71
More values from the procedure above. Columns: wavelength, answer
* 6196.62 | 2.585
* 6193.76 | 2.682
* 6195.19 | 2.717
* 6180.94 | 2.762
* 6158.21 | 2.467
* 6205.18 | 2.817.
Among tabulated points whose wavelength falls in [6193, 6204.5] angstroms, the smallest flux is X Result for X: 2.585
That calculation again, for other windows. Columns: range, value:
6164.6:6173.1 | 2.354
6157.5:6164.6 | 2.291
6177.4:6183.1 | 2.547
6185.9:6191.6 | 2.503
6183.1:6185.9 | 2.523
